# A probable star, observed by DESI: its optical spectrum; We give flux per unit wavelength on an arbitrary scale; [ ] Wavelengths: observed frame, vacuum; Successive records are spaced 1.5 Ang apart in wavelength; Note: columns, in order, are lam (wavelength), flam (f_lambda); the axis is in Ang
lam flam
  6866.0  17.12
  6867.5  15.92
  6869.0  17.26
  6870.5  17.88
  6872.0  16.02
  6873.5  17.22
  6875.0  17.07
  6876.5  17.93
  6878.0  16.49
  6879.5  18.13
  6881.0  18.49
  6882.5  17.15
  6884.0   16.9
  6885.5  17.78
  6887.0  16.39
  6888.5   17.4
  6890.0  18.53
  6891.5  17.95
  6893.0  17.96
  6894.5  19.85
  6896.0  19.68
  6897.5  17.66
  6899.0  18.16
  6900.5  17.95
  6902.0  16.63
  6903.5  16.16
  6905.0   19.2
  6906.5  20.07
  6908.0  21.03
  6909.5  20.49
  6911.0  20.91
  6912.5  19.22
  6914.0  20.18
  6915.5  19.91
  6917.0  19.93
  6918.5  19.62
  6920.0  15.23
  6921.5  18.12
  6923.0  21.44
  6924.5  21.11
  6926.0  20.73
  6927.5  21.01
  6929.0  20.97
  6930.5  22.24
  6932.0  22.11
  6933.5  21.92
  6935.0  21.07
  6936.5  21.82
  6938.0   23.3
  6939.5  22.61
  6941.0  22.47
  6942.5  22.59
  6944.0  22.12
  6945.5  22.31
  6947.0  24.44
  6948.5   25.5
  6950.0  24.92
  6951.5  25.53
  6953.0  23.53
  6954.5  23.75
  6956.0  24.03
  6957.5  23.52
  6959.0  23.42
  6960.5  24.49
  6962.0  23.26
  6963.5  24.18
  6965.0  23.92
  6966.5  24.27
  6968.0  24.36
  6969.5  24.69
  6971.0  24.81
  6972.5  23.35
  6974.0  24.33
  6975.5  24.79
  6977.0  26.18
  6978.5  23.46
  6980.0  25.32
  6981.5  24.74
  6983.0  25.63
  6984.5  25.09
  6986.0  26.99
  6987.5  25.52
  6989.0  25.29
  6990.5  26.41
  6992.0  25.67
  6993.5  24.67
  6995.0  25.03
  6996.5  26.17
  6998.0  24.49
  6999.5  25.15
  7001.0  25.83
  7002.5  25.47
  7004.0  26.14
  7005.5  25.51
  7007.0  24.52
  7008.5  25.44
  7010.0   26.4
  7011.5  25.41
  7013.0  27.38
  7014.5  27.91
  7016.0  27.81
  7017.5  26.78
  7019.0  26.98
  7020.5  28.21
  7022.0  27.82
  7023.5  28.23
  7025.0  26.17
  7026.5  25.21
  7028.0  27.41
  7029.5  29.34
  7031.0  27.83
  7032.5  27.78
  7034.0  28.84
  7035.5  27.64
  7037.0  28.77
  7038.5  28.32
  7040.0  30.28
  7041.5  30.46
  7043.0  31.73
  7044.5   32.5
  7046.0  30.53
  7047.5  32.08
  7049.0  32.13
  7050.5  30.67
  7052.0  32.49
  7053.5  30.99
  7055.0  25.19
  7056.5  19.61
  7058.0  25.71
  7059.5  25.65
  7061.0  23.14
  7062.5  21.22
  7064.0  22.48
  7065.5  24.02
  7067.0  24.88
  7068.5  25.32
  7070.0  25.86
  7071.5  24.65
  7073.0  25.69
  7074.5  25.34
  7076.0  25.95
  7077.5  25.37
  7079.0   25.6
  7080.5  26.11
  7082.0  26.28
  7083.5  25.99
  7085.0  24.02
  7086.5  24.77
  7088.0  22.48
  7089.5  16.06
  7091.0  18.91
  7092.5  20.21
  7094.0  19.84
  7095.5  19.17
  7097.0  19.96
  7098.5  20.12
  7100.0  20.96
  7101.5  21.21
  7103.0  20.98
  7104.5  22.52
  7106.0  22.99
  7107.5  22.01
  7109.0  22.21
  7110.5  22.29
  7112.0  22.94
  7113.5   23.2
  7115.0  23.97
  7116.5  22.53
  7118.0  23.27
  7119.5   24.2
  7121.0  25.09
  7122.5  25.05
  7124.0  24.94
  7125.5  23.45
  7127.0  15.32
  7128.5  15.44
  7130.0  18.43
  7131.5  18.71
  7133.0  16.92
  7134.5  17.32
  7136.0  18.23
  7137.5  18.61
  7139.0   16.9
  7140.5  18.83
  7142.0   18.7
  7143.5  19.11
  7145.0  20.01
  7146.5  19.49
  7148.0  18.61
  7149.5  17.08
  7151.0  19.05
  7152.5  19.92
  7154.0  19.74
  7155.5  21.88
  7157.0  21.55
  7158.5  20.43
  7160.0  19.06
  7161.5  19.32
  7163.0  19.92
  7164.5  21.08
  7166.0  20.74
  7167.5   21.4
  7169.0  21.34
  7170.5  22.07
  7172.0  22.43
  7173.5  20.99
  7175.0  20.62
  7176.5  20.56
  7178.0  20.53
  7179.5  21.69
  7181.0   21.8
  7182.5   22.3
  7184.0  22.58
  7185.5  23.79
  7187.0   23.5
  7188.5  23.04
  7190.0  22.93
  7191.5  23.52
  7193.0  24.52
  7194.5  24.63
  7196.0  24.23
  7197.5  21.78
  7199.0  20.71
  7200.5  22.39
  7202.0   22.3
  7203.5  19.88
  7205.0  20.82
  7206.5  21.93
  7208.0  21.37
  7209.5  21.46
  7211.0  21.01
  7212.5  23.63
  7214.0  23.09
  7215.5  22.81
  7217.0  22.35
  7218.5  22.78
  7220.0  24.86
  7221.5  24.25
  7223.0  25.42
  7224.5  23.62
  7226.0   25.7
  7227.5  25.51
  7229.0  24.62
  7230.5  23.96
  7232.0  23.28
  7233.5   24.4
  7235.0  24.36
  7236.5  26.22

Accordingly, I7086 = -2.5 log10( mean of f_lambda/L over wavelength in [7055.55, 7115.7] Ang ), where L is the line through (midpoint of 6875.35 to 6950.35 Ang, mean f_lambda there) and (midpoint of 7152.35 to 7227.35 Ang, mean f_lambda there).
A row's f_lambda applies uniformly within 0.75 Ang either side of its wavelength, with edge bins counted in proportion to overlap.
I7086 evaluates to -0.08 mag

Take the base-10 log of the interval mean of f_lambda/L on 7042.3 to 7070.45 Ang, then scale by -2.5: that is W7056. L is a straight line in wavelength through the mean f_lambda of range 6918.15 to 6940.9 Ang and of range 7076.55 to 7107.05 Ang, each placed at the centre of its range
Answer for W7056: -0.23 mag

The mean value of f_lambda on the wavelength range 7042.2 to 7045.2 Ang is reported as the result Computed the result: 32.1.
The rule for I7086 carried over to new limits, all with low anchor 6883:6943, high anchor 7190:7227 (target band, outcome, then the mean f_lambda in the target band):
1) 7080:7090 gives -0.108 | 23.8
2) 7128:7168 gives 0.163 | 19.1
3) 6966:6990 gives -0.219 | 24.9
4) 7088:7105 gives 0.084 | 20.1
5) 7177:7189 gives 0.013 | 22.4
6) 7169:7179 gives 0.064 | 21.2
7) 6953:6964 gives -0.178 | 23.8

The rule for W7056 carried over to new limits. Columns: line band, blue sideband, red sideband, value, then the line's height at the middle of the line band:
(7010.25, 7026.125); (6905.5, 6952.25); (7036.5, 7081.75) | -0.08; 25.3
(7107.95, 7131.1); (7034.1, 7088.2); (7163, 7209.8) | 0.12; 24.6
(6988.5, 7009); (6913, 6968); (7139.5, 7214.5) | -0.16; 22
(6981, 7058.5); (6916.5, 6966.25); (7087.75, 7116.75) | -0.24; 21.8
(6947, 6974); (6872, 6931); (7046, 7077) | -0.13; 21.5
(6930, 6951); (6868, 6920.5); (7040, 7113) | -0.15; 19.9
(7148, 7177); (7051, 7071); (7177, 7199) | 0.14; 23.3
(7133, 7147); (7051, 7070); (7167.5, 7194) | 0.25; 23.2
